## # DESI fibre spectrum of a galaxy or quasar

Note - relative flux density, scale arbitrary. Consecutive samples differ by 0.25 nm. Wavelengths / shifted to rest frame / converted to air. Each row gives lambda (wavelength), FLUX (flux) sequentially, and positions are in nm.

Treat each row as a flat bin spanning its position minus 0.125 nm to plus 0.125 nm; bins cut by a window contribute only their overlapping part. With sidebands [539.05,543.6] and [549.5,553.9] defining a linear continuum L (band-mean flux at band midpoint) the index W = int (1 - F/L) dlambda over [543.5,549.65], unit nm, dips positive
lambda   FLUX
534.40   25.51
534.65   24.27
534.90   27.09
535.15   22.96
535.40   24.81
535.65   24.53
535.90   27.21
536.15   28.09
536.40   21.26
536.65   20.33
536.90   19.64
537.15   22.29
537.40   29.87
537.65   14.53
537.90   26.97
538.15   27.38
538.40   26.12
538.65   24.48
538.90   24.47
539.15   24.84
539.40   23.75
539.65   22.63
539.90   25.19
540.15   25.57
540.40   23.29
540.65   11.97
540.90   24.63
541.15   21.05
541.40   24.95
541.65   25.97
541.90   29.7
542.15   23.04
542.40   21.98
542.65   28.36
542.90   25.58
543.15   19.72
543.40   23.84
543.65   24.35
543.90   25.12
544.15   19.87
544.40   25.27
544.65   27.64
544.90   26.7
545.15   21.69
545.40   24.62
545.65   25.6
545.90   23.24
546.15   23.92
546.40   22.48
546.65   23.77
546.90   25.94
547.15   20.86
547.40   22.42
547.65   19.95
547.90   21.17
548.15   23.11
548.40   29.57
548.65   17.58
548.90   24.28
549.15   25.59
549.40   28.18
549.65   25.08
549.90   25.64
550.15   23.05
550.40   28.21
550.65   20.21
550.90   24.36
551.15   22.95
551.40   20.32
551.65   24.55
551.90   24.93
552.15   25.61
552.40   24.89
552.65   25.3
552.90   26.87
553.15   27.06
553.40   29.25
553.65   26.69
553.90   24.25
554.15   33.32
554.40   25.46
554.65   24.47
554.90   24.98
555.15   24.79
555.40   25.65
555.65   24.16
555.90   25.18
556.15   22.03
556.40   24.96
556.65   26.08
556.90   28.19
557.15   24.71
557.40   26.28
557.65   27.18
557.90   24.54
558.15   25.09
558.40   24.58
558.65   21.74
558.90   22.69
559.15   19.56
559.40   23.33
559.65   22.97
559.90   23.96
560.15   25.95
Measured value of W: 0.11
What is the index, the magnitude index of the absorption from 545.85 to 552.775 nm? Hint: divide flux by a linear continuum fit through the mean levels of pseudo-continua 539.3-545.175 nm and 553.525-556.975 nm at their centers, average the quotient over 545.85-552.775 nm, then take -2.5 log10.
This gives 0.046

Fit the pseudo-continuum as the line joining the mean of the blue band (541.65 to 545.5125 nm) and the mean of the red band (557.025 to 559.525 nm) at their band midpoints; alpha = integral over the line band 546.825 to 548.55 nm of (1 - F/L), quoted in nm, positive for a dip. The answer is 0.089 nm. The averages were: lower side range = 24.5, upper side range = 24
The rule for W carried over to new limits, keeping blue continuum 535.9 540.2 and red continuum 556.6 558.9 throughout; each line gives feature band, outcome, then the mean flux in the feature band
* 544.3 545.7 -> -0.045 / 25.2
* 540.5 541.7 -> 0.136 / 21.5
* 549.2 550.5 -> -0.065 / 26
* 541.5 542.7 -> -0.067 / 25.6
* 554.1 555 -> -0.057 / 26.6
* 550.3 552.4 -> 0.078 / 23.9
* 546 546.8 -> 0.035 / 23.5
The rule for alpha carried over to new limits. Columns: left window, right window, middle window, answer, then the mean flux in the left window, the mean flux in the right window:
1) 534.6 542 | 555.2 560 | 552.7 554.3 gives -0.23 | 24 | 24.4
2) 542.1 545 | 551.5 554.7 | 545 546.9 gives 0.08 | 24.3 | 26.4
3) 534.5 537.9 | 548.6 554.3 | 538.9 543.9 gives 0.10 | 23.7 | 25.2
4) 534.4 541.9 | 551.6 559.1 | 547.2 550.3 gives 0.14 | 23.9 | 25.5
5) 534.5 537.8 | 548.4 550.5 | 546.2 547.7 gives 0.12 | 23.6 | 24.9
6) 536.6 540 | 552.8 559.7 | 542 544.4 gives 0.05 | 23.8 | 25.2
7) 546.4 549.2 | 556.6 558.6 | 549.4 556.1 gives -0.26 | 23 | 25.7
